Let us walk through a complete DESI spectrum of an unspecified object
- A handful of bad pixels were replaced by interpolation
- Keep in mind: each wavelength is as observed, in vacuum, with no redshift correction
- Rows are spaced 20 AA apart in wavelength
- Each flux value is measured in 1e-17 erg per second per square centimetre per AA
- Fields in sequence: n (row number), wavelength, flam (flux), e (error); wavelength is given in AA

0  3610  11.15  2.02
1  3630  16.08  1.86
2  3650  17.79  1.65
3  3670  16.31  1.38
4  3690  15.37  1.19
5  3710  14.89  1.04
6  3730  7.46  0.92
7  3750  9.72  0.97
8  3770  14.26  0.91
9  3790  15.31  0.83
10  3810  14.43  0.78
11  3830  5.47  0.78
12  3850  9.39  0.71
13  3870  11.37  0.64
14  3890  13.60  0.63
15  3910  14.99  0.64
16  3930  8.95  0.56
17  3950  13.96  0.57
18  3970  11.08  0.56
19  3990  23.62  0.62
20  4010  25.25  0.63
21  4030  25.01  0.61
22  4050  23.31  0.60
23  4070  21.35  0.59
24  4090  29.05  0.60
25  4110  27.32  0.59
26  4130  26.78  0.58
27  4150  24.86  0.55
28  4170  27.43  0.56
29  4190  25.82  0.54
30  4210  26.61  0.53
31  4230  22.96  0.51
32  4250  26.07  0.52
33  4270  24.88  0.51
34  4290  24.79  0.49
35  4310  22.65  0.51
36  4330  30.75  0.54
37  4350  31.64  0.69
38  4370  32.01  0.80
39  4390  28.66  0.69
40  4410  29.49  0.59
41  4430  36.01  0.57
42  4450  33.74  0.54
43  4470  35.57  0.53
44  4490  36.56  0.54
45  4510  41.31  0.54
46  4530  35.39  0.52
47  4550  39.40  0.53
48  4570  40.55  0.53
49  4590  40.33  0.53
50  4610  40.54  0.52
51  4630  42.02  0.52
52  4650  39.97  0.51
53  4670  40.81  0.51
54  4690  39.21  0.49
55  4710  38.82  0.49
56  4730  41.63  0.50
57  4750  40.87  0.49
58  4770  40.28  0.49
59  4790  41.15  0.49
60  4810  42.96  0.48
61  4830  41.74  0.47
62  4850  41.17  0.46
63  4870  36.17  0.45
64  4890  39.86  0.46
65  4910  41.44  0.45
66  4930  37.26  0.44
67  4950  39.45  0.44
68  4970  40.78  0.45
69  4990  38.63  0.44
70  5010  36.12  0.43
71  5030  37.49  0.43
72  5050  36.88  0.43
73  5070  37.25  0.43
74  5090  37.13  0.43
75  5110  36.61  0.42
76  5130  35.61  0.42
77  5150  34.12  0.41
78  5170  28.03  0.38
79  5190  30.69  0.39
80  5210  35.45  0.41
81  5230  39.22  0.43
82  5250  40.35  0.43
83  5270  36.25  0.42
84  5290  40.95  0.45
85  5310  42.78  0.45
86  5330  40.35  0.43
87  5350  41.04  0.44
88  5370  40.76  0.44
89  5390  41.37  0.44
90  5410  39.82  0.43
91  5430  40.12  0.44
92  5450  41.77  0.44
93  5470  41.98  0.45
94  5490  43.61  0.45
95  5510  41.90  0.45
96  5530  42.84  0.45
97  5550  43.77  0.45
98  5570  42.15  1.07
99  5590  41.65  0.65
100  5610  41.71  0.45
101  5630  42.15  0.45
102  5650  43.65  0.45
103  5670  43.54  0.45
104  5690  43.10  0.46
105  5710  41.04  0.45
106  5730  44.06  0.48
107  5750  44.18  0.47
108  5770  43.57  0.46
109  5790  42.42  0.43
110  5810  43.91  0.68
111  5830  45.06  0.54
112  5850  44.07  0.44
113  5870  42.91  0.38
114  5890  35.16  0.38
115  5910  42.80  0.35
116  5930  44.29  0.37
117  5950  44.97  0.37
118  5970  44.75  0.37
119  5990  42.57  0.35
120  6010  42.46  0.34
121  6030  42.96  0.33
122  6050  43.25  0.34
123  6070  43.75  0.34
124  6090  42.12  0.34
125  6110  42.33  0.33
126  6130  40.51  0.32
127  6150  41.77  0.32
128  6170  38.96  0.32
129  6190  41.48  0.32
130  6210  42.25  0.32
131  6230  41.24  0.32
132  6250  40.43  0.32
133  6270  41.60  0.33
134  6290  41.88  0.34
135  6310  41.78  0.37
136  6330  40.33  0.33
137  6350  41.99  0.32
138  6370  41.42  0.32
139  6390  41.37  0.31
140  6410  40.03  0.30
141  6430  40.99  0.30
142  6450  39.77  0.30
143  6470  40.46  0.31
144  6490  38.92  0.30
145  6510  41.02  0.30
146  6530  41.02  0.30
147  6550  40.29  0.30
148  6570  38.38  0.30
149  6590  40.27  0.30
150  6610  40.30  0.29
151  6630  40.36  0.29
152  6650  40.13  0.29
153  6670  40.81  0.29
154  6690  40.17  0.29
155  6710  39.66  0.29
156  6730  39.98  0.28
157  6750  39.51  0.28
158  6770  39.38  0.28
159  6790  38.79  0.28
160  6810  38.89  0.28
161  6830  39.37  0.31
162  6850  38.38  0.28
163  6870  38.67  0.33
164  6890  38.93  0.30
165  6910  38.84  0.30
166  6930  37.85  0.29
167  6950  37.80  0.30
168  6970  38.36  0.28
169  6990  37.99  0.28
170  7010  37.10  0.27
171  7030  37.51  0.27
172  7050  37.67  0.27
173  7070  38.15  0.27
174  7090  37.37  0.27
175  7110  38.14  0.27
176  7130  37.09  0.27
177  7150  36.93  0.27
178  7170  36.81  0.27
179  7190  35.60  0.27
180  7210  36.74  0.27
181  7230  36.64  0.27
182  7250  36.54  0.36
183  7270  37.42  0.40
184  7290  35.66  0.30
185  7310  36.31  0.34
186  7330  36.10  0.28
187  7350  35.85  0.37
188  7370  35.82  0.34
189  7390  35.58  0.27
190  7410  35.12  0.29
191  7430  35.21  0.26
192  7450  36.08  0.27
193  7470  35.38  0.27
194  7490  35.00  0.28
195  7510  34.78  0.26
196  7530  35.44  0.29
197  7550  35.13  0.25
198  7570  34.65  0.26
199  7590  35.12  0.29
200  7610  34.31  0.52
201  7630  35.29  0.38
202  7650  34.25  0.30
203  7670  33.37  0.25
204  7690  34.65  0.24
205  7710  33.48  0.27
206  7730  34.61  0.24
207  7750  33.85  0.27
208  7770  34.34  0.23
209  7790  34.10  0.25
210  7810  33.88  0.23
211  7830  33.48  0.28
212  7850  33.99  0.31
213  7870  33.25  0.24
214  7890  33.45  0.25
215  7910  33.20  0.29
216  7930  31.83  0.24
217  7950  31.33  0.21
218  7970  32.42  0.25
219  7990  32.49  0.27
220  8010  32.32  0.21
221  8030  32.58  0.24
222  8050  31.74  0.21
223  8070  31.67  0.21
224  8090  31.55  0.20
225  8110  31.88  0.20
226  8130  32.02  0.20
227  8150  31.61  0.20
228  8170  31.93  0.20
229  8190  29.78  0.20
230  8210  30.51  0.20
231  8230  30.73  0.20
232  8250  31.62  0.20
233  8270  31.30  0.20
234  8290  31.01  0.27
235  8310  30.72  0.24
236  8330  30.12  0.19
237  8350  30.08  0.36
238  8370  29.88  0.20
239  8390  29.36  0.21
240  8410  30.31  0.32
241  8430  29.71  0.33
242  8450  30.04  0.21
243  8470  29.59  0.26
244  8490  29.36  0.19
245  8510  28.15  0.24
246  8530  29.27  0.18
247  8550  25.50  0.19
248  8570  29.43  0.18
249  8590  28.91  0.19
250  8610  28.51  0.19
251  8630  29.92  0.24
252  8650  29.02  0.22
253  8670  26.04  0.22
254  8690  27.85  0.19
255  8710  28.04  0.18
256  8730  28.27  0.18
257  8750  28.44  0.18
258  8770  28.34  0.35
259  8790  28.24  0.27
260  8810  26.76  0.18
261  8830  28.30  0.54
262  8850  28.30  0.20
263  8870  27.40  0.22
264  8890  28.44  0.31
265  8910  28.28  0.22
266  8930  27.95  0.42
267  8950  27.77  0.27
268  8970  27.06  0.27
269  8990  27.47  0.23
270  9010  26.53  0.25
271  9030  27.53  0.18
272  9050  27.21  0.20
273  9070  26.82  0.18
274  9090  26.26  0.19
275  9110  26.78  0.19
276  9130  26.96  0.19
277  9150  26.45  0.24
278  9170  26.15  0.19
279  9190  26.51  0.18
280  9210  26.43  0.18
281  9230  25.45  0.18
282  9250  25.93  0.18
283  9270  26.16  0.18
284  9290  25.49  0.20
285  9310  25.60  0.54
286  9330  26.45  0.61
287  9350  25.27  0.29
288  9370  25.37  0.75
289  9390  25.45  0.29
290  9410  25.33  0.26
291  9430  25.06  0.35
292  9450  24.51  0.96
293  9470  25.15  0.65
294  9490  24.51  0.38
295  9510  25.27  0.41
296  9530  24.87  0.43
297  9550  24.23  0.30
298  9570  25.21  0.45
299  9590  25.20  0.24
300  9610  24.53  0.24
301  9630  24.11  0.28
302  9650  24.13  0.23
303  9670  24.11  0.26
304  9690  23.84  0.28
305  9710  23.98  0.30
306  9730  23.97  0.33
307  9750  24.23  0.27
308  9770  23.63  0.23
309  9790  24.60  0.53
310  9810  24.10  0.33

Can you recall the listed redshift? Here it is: 0.000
